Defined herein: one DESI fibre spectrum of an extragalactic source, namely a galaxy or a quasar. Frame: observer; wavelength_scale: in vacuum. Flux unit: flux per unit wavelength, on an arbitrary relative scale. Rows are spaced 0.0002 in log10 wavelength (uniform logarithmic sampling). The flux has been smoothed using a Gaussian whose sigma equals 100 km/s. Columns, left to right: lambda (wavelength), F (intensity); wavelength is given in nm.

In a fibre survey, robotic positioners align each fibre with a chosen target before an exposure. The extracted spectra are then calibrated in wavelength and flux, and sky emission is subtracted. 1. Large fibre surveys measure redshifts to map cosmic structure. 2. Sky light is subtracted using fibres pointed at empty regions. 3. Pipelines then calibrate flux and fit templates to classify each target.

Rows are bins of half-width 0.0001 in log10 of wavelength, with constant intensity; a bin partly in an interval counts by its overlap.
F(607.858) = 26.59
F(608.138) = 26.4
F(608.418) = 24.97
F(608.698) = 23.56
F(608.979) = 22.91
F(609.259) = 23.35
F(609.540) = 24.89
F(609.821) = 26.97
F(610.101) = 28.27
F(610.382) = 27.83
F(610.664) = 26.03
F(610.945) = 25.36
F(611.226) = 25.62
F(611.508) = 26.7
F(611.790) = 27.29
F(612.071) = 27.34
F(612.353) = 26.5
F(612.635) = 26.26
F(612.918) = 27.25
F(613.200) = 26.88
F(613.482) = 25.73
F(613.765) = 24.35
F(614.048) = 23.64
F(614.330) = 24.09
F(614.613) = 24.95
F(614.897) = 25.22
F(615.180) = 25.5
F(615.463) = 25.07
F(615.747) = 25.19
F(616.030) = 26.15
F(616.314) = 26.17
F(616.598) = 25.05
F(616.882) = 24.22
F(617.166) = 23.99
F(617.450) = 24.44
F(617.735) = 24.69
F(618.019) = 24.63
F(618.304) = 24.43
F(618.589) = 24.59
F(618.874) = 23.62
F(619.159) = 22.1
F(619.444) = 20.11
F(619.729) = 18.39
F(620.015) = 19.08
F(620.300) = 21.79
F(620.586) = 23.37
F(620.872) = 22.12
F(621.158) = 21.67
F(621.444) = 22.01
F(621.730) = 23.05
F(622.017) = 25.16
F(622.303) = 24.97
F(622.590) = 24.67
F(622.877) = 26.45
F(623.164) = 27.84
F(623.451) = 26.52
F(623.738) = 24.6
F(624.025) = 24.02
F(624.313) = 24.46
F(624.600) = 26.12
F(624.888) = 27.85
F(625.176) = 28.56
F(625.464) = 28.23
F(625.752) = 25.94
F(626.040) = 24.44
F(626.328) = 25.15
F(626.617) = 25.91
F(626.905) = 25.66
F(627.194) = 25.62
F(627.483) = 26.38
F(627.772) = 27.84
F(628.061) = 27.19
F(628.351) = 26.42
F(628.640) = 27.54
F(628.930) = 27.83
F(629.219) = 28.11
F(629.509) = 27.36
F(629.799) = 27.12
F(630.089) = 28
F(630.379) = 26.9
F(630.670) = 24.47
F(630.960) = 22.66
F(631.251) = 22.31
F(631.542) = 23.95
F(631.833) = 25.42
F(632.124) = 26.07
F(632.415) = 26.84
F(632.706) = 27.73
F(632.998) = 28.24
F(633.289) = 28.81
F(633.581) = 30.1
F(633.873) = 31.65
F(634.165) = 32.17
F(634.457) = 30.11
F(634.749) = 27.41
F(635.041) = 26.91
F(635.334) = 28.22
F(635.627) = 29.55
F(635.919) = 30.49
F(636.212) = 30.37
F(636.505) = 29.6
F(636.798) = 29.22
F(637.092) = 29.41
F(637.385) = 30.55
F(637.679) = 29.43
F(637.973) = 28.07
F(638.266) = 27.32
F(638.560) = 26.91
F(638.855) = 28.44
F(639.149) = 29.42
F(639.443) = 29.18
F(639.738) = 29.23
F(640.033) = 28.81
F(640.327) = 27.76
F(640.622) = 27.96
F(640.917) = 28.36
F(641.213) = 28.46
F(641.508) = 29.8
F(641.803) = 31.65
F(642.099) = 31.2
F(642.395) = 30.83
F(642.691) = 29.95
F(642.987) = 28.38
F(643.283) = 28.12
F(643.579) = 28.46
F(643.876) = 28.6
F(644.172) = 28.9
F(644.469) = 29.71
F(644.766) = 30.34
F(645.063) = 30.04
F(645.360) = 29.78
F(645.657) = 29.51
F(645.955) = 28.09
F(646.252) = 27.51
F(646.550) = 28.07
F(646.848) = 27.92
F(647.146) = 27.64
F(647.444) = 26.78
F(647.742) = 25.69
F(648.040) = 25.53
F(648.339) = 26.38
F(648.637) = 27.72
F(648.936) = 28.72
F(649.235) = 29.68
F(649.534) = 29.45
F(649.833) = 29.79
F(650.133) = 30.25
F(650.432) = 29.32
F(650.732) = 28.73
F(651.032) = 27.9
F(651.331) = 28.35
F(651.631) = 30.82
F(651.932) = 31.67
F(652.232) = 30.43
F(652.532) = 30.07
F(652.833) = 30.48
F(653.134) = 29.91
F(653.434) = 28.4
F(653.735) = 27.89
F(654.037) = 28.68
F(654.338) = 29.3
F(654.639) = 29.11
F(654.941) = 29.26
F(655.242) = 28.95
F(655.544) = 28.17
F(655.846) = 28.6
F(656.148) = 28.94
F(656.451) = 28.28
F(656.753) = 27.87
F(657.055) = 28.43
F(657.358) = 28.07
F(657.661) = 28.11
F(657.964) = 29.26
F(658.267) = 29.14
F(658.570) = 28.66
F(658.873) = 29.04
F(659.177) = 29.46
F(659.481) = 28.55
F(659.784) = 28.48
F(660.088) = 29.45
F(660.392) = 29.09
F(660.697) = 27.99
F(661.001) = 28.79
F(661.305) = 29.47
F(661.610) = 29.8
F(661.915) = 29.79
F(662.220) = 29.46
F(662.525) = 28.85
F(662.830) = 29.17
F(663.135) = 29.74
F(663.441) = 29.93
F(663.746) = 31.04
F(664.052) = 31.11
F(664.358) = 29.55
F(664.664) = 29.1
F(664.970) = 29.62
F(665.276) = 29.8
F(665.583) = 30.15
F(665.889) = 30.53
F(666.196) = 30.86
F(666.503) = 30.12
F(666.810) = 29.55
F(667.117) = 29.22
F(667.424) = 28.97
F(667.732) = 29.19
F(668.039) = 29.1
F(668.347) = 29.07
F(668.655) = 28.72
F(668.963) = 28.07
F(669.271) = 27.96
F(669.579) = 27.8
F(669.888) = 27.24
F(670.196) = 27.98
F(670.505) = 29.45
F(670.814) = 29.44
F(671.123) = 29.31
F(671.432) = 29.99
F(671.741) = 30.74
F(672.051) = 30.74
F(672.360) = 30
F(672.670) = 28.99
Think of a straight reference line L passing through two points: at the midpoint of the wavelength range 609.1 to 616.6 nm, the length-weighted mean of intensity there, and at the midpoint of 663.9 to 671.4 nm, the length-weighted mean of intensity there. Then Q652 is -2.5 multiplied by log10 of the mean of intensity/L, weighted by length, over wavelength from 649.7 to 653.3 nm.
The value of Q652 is -0.06 mag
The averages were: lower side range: 25.8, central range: 29.8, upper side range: 29.3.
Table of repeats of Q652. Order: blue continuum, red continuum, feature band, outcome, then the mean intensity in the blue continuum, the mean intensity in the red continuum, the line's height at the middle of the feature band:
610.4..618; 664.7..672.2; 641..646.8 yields -0.06 mag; 25.5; 29.3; 27.6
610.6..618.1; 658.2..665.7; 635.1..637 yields -0.08 mag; 25.5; 29.4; 27.3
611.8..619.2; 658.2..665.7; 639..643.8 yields -0.06 mag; 25.2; 29.4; 27.5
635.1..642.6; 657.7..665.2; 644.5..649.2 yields 0.04 mag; 29.2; 29.3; 29.2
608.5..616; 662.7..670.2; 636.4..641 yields -0.05 mag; 25.6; 29.4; 27.5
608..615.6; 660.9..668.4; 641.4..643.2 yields -0.08 mag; 25.7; 29.7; 28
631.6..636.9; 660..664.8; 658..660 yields 0.02 mag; 28.8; 29.5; 29.4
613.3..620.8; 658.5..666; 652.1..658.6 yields -0.01 mag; 23.9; 29.5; 28.6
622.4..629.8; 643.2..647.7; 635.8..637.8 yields -0.08 mag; 26.4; 28.6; 27.6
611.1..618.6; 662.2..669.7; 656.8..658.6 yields 0.01 mag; 25.4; 29.5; 28.8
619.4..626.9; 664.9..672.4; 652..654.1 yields -0.07 mag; 24.4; 29.3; 27.6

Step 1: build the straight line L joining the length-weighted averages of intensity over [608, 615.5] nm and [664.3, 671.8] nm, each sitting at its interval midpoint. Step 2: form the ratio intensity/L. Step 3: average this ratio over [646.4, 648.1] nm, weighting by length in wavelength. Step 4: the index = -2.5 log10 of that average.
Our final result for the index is 0.04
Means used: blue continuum 25.7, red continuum 29.2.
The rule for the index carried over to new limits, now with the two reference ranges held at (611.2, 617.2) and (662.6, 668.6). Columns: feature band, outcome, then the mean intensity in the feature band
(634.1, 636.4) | -0.077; 29.3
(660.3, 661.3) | 0.024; 28.7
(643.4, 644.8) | -0.040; 29.1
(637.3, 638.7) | -0.033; 28.4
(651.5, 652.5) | -0.081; 30.9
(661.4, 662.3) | -0.008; 29.7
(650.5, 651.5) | 0.004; 28.5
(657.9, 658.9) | 0.006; 29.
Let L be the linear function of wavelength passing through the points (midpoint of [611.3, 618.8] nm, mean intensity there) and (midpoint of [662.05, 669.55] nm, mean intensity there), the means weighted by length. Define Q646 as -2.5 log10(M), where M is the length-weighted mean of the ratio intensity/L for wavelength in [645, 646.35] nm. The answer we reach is -0.04 mag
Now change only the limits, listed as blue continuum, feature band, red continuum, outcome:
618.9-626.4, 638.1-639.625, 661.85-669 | -0.08 mag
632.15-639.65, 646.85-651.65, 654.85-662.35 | 0.03 mag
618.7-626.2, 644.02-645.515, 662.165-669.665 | -0.11 mag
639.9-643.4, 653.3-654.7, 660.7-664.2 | 0.03 mag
